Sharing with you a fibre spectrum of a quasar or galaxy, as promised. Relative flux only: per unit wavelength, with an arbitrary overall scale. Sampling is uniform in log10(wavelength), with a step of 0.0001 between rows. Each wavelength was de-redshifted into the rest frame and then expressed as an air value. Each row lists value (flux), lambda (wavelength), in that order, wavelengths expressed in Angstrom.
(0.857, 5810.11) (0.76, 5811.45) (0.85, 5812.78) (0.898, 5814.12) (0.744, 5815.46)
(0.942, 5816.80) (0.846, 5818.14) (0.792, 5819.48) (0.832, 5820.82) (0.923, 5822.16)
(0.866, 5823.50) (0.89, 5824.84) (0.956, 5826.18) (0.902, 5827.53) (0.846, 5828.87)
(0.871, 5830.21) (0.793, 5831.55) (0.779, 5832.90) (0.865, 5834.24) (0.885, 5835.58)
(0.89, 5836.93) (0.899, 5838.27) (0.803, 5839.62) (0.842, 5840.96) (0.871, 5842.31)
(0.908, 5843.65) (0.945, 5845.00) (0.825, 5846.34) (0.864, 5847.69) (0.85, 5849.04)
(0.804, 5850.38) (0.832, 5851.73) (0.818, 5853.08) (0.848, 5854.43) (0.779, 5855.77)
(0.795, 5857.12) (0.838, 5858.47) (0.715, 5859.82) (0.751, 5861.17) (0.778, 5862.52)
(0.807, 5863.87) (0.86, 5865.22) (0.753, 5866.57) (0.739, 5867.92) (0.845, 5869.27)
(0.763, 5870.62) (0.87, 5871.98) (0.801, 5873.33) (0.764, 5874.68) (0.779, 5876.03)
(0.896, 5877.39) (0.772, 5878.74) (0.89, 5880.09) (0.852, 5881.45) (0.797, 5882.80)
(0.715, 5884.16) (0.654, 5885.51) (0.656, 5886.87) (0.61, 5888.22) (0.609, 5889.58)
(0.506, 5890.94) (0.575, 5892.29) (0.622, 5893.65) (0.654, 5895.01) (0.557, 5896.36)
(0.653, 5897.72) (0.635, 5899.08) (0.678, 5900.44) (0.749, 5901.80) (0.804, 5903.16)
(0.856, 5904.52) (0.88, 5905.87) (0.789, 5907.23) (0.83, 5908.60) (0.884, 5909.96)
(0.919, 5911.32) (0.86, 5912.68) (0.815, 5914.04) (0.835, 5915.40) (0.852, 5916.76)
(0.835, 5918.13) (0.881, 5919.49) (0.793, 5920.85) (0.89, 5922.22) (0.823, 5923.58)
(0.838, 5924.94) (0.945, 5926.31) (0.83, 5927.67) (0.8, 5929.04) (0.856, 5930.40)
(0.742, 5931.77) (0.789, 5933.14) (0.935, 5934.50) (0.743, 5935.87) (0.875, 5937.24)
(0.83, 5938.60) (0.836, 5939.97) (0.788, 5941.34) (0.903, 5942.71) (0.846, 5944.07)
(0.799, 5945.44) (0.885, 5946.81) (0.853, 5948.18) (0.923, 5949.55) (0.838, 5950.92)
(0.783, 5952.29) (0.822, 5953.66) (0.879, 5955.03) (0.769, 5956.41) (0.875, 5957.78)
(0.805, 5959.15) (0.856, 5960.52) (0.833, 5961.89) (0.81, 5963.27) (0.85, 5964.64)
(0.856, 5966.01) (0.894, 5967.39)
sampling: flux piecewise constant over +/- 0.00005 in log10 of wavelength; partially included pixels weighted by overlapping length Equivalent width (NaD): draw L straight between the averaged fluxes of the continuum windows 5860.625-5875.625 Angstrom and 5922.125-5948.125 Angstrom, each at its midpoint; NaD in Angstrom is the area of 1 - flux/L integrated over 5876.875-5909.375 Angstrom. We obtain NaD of 3.72 Angstrom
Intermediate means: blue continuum 0.794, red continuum 0.839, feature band 0.718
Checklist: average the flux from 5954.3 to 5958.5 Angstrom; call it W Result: 0.84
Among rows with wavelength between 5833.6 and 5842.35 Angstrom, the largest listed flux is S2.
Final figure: 0.899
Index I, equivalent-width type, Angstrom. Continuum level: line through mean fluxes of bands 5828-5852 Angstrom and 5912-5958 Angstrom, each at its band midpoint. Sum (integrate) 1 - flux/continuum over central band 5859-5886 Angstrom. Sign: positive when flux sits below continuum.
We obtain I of 1.9 Angstrom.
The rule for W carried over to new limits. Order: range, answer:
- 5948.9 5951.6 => 0.88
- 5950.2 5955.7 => 0.831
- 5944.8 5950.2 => 0.865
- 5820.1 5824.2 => 0.873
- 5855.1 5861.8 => 0.776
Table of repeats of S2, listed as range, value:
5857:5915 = 0.919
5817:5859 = 0.956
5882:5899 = 0.797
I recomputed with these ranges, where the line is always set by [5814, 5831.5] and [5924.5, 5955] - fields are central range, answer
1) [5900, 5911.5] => 0.4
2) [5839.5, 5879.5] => 1.9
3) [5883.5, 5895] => 3.1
